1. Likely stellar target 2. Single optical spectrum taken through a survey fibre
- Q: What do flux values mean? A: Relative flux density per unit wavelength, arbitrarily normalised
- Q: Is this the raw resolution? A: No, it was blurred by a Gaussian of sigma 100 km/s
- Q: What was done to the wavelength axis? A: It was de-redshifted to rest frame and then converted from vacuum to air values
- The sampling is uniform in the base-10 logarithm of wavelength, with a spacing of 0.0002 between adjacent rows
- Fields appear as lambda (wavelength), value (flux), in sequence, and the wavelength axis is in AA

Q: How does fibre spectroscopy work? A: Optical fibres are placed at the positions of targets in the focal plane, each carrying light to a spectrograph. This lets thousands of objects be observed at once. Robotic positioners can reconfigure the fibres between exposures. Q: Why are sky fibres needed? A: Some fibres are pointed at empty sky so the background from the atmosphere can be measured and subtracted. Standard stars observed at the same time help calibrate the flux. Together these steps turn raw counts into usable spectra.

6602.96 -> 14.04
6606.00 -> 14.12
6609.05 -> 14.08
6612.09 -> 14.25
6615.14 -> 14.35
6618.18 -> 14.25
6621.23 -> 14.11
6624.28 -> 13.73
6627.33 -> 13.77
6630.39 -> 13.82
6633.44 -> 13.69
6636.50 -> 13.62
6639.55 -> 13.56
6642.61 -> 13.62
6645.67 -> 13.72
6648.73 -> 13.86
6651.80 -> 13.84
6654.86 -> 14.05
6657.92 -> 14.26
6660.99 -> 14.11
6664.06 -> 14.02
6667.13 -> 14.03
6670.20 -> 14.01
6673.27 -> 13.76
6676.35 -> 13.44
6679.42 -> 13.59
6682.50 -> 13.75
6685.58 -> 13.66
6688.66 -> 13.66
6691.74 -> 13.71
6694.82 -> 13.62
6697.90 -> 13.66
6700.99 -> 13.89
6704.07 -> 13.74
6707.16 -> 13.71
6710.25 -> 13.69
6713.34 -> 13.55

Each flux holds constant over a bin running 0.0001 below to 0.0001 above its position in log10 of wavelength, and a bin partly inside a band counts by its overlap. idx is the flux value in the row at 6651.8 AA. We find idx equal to 13.84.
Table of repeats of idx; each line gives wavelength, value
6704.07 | 13.74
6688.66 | 13.66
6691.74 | 13.71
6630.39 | 13.82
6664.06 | 14.02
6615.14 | 14.35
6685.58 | 13.66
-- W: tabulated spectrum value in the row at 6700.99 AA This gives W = 13.89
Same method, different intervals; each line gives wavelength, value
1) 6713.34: 13.55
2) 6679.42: 13.59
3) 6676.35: 13.44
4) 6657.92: 14.26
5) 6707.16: 13.71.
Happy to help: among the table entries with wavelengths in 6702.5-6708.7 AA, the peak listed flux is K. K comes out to 13.74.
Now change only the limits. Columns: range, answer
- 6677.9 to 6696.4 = 13.75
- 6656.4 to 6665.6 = 14.26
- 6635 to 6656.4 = 14.05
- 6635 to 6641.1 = 13.62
